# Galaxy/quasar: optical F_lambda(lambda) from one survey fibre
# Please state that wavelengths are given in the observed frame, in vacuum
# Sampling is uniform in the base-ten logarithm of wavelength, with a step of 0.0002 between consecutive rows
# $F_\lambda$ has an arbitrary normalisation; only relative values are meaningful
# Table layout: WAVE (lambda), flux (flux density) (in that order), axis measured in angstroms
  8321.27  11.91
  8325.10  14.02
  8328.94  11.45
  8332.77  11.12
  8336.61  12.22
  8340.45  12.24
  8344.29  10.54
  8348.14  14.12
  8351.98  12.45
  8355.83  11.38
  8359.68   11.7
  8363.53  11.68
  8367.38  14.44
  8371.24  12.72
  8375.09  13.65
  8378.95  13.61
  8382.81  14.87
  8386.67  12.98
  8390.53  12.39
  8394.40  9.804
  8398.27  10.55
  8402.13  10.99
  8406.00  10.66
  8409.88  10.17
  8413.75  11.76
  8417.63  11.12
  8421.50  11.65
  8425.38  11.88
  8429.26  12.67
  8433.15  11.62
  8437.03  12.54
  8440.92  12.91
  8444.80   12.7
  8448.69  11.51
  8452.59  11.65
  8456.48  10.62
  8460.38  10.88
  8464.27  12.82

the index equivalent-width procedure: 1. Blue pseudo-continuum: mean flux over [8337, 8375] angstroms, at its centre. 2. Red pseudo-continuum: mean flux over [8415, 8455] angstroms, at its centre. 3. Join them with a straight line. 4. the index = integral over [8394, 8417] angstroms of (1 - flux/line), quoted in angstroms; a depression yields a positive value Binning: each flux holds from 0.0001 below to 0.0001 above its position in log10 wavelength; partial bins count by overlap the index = 2.7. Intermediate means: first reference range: 12.4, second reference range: 12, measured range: 10.7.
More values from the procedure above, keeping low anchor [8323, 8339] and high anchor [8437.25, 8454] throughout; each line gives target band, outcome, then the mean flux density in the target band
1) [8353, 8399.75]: -1.1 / 12.5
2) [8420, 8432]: 0.2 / 12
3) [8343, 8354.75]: -0.2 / 12.4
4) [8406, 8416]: 1.1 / 10.9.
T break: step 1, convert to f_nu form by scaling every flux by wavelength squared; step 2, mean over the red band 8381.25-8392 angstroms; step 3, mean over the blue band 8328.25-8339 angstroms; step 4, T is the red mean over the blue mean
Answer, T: 1.17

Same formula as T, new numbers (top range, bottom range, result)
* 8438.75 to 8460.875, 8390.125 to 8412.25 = 1.12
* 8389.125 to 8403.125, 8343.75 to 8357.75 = 0.90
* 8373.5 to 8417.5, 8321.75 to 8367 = 0.99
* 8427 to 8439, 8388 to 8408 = 1.13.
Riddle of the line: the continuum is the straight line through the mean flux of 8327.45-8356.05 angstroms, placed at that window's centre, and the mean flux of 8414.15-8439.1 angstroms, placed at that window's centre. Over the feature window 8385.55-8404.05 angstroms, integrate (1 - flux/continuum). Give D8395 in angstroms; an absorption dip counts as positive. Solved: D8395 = 1.0 angstroms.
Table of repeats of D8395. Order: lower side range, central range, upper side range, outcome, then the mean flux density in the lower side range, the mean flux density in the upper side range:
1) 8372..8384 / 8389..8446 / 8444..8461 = 4.45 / 13.9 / 11.4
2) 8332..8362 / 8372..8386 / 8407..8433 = -2.44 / 12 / 11.5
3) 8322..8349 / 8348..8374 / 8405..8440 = -1.24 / 12.2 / 11.6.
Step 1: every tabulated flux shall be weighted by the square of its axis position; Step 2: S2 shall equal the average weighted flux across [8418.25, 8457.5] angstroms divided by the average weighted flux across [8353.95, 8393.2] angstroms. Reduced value 0.94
